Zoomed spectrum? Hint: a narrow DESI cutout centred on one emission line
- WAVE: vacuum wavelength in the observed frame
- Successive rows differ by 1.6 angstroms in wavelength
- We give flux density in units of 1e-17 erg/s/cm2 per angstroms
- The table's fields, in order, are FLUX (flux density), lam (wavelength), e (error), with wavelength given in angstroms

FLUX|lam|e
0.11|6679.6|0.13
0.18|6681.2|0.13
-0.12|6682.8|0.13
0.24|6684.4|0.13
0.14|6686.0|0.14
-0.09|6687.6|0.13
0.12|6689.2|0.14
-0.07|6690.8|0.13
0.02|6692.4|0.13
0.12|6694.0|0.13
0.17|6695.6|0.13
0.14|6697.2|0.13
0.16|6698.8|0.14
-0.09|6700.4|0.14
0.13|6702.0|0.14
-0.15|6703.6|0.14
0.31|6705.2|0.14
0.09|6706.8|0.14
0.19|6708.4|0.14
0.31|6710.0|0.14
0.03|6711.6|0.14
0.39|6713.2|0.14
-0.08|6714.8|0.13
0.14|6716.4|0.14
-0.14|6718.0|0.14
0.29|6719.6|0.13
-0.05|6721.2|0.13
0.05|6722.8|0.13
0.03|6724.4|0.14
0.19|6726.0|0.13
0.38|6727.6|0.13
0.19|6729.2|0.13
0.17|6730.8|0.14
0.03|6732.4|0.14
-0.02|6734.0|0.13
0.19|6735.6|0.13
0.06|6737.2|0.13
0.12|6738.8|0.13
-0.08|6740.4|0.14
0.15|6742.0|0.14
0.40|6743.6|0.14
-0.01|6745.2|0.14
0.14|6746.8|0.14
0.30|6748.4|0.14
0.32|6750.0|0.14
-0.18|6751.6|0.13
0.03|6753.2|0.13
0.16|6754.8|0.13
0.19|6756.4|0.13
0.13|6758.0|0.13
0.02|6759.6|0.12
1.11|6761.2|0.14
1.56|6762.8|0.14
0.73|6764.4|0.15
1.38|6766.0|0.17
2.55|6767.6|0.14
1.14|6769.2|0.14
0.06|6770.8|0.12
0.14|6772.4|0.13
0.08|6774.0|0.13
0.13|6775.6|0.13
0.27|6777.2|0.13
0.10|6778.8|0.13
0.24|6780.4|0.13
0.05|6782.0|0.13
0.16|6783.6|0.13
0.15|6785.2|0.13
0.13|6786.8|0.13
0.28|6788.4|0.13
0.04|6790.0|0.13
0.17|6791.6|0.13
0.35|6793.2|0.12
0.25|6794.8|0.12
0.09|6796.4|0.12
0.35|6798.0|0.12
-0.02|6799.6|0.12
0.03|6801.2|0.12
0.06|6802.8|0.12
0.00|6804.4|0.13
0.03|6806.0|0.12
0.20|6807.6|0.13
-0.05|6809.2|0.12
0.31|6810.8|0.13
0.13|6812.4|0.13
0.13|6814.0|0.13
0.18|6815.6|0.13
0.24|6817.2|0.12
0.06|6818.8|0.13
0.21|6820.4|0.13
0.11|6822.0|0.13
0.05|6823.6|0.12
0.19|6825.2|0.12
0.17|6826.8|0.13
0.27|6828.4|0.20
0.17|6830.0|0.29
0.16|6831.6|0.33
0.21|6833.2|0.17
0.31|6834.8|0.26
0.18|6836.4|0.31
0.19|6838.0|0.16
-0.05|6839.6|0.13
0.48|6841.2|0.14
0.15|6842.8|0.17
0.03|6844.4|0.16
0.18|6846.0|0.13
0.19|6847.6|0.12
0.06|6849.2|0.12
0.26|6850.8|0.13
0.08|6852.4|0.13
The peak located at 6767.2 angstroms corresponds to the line [O II] 3727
